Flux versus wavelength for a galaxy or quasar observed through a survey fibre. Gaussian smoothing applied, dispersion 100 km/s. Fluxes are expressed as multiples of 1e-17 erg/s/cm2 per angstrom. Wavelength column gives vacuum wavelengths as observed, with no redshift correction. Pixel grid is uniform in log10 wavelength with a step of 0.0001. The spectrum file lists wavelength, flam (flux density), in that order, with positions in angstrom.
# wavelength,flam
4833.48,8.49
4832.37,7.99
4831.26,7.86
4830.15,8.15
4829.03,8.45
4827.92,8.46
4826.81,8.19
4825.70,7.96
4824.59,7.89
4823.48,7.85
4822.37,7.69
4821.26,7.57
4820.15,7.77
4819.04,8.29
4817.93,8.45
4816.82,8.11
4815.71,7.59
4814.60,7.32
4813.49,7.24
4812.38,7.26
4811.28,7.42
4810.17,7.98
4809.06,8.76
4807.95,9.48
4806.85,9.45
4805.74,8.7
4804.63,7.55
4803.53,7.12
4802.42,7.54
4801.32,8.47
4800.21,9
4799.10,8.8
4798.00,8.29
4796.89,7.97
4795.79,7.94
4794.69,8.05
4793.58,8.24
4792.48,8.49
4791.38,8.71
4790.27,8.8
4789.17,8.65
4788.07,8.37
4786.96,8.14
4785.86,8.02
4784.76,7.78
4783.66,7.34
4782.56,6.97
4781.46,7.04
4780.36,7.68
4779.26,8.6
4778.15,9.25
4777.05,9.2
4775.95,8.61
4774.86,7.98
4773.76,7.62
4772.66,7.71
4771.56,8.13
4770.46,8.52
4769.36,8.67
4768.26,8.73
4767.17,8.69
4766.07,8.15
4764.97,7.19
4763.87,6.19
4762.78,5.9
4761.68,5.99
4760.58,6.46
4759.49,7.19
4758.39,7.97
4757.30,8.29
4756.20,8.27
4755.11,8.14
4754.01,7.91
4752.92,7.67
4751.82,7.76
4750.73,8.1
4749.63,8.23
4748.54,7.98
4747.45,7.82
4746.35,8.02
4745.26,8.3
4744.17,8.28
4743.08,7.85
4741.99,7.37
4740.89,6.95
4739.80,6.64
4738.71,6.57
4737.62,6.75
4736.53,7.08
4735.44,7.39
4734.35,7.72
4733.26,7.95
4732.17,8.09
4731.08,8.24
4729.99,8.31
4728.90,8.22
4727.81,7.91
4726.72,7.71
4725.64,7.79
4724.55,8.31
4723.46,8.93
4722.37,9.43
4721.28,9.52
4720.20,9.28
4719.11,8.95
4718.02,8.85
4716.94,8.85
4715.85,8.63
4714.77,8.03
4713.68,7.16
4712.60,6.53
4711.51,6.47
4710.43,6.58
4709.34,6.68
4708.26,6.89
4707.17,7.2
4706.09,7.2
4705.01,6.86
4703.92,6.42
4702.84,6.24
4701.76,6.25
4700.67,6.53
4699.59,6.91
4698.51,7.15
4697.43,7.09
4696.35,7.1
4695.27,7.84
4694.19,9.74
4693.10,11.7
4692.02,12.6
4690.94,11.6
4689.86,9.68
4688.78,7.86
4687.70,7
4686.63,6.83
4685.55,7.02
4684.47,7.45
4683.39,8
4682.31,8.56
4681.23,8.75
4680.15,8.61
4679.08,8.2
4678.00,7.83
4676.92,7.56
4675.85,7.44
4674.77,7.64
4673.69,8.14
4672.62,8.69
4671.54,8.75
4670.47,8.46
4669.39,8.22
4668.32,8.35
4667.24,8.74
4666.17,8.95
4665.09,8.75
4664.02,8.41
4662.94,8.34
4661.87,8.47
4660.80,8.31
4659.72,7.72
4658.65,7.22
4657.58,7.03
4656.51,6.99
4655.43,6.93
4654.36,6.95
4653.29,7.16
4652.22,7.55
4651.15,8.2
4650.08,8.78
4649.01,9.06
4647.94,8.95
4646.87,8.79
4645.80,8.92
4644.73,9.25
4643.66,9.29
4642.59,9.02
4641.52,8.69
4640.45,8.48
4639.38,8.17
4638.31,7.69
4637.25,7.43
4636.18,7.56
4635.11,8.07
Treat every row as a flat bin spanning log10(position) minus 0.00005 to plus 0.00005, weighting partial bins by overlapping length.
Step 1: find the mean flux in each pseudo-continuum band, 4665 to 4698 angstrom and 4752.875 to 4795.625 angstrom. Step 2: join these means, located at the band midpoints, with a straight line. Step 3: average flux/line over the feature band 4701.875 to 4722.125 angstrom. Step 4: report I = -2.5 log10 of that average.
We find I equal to 0.10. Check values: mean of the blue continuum 8.48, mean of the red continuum 7.94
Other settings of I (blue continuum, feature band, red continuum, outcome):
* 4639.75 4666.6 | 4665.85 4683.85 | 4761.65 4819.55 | -0.01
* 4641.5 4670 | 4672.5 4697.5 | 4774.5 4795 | -0.03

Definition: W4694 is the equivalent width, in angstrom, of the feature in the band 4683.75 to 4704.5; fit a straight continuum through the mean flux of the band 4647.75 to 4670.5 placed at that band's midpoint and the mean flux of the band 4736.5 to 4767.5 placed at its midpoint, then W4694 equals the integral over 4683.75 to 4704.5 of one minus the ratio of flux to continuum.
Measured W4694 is -0.5 angstrom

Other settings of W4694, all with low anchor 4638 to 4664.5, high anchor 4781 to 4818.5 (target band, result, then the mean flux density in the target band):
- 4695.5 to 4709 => 2.2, 6.84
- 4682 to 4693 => -0.8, 8.79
